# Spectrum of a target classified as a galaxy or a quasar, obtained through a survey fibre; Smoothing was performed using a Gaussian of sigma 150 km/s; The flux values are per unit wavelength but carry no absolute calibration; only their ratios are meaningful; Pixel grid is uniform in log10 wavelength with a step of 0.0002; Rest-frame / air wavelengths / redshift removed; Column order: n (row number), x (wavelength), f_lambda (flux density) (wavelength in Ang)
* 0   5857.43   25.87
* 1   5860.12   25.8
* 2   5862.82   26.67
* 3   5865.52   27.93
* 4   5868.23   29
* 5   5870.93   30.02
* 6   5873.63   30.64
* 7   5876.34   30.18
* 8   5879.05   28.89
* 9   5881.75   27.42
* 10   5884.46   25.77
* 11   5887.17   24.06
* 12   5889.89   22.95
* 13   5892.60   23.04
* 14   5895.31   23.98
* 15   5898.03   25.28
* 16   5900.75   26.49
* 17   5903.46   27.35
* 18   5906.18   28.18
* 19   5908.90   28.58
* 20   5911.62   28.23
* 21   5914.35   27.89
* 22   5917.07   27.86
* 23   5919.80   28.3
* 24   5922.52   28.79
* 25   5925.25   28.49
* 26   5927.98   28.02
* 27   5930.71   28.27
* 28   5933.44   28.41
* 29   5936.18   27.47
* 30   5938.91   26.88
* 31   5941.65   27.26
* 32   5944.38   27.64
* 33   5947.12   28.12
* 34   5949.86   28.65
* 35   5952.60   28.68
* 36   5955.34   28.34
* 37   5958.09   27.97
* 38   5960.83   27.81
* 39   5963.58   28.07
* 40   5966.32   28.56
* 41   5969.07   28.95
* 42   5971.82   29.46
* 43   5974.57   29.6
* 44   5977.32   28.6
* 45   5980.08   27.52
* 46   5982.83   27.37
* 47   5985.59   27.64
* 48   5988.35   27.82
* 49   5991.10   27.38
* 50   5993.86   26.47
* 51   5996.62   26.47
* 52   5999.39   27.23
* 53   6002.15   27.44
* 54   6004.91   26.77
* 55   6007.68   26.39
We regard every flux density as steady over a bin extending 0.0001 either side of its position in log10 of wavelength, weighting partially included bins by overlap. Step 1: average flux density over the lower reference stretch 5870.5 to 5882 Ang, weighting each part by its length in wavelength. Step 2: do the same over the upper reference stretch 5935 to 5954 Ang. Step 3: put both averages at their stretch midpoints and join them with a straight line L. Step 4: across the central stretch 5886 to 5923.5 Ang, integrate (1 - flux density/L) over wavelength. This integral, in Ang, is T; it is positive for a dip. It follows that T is 3.04 Ang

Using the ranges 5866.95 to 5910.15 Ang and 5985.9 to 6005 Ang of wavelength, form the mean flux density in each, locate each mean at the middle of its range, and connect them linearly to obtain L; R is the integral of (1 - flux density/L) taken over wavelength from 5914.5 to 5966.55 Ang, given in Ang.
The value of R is -1.94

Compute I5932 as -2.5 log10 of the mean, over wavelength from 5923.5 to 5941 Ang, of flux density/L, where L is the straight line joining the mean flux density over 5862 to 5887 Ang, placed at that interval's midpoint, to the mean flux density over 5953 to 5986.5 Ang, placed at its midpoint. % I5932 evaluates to 0.02 mag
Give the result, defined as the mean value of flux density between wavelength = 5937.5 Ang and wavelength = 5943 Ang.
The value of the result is 27.1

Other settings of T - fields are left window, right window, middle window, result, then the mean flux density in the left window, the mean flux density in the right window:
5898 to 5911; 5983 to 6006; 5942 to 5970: -1.0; 27.4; 27.2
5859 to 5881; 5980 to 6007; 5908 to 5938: -0.2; 28.6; 27.2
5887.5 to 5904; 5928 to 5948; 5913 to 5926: -0.9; 24.7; 27.7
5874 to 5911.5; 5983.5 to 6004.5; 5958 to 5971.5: -0.7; 26.5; 27.2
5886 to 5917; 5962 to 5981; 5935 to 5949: 0.0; 26.1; 28.7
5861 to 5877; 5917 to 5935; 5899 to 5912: 0.4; 28.9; 28.3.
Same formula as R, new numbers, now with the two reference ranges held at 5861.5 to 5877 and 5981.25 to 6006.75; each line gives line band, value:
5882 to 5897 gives 2.34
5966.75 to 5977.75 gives -0.66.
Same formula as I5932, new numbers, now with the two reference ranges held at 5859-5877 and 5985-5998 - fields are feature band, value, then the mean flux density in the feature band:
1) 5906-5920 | -0.004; 28.2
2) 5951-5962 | -0.026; 28.2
